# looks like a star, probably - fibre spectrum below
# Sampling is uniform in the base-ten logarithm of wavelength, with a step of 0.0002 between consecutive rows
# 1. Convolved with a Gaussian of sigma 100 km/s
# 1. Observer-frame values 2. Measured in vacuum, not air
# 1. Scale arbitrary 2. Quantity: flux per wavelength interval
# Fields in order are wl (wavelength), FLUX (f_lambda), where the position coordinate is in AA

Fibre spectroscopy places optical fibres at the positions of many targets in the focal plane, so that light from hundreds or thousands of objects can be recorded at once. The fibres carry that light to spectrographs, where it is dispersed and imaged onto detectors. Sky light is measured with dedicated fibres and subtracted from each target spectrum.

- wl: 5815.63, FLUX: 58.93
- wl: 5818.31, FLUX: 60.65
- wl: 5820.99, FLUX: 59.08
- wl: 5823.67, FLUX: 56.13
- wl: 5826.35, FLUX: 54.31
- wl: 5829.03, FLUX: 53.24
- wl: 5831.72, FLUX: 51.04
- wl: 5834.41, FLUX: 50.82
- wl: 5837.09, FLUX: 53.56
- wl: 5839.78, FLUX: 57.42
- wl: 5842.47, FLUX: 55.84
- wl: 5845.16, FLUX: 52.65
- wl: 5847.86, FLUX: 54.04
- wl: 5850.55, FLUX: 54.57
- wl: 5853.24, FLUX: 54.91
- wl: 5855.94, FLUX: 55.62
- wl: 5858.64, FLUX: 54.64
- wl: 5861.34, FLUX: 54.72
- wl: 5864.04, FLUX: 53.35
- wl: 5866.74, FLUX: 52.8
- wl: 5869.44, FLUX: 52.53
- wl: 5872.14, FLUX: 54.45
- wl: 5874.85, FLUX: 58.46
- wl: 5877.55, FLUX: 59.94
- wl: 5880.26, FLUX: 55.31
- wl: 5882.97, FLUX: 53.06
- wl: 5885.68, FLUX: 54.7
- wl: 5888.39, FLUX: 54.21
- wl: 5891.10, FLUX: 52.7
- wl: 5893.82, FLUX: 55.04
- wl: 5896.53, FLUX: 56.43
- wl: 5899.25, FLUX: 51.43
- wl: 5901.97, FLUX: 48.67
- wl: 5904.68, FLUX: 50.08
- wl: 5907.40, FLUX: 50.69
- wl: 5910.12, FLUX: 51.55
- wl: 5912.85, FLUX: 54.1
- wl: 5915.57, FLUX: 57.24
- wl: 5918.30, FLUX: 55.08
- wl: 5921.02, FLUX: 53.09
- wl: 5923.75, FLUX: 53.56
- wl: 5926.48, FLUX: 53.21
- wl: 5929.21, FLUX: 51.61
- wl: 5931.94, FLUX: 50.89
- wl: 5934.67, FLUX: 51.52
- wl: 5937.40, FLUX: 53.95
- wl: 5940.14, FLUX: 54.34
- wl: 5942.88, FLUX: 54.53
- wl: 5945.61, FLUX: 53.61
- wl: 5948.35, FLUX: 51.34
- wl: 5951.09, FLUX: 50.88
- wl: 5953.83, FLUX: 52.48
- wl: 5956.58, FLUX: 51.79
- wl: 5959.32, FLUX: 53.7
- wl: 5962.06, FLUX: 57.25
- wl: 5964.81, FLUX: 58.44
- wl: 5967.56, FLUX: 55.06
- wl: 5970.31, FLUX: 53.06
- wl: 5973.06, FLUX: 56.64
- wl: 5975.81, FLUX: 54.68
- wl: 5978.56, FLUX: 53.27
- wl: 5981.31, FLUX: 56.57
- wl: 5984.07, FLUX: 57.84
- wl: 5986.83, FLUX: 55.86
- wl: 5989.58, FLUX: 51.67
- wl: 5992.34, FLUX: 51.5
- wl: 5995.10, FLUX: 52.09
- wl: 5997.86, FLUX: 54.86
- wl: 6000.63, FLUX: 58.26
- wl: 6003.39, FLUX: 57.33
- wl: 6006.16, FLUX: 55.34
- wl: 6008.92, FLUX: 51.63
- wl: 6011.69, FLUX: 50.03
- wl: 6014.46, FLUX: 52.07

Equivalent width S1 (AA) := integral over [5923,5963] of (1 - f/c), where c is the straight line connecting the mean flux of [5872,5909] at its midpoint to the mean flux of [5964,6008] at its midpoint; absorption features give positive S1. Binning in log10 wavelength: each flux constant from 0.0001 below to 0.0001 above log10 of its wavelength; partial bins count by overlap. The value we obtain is 1.2 AA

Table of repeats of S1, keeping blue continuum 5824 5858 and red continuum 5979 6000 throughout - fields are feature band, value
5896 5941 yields 1.3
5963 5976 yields -0.3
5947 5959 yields 0.6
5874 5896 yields -0.5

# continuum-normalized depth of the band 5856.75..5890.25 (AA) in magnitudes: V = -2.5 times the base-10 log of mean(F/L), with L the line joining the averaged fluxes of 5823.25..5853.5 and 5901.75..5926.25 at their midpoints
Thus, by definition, -0.03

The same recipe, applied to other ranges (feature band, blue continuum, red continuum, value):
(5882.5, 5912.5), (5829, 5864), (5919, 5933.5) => 0.010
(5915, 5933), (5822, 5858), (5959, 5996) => 0.025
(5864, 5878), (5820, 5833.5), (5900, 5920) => -0.035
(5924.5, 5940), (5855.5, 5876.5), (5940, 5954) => 0.013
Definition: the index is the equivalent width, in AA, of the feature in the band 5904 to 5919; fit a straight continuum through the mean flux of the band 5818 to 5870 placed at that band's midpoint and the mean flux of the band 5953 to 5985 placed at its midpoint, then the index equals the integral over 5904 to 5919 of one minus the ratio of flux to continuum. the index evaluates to 0.4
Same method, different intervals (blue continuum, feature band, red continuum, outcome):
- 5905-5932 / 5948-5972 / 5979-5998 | -0.1 AA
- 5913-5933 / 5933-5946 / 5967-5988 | 0.1 AA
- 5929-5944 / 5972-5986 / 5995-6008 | -0.3 AA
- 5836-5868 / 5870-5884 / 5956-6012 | -0.4 AA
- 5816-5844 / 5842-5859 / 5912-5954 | 0.1 AA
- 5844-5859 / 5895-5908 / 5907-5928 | 0.6 AA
